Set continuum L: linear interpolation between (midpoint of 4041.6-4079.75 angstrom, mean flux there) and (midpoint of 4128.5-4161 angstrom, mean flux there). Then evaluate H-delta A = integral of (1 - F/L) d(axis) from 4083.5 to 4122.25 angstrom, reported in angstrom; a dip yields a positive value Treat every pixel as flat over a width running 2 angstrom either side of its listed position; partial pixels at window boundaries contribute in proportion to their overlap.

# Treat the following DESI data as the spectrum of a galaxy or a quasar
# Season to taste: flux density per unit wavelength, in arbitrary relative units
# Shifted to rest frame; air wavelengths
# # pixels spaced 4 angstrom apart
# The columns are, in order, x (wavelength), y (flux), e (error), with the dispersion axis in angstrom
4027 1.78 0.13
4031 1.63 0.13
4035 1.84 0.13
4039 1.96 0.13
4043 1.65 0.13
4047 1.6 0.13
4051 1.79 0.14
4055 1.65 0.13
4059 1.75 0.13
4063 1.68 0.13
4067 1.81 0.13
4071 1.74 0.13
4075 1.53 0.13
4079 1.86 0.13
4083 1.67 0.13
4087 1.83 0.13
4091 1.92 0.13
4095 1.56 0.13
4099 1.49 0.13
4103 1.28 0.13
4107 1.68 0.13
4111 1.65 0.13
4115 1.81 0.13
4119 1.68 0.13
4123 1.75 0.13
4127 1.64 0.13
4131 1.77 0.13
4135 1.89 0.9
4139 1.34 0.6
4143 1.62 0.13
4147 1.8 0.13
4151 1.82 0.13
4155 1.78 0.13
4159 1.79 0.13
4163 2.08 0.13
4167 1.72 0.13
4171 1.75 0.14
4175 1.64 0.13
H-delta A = 1.2 angstrom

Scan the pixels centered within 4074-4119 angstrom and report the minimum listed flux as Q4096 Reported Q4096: 1.28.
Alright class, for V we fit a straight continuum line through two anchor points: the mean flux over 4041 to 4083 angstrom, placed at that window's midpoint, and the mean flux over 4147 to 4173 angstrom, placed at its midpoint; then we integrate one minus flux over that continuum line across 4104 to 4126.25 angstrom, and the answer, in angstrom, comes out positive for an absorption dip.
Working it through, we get 1.0 angstrom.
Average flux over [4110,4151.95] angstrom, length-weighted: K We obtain 1.7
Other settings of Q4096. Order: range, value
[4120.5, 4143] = 1.34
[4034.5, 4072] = 1.6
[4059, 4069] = 1.68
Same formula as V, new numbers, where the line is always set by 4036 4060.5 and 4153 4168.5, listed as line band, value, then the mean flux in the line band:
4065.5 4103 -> 1.78 angstrom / 1.69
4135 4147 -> 1.48 angstrom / 1.6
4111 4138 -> 1.16 angstrom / 1.73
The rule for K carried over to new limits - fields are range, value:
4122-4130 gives 1.7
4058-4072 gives 1.74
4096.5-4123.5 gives 1.61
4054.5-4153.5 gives 1.69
